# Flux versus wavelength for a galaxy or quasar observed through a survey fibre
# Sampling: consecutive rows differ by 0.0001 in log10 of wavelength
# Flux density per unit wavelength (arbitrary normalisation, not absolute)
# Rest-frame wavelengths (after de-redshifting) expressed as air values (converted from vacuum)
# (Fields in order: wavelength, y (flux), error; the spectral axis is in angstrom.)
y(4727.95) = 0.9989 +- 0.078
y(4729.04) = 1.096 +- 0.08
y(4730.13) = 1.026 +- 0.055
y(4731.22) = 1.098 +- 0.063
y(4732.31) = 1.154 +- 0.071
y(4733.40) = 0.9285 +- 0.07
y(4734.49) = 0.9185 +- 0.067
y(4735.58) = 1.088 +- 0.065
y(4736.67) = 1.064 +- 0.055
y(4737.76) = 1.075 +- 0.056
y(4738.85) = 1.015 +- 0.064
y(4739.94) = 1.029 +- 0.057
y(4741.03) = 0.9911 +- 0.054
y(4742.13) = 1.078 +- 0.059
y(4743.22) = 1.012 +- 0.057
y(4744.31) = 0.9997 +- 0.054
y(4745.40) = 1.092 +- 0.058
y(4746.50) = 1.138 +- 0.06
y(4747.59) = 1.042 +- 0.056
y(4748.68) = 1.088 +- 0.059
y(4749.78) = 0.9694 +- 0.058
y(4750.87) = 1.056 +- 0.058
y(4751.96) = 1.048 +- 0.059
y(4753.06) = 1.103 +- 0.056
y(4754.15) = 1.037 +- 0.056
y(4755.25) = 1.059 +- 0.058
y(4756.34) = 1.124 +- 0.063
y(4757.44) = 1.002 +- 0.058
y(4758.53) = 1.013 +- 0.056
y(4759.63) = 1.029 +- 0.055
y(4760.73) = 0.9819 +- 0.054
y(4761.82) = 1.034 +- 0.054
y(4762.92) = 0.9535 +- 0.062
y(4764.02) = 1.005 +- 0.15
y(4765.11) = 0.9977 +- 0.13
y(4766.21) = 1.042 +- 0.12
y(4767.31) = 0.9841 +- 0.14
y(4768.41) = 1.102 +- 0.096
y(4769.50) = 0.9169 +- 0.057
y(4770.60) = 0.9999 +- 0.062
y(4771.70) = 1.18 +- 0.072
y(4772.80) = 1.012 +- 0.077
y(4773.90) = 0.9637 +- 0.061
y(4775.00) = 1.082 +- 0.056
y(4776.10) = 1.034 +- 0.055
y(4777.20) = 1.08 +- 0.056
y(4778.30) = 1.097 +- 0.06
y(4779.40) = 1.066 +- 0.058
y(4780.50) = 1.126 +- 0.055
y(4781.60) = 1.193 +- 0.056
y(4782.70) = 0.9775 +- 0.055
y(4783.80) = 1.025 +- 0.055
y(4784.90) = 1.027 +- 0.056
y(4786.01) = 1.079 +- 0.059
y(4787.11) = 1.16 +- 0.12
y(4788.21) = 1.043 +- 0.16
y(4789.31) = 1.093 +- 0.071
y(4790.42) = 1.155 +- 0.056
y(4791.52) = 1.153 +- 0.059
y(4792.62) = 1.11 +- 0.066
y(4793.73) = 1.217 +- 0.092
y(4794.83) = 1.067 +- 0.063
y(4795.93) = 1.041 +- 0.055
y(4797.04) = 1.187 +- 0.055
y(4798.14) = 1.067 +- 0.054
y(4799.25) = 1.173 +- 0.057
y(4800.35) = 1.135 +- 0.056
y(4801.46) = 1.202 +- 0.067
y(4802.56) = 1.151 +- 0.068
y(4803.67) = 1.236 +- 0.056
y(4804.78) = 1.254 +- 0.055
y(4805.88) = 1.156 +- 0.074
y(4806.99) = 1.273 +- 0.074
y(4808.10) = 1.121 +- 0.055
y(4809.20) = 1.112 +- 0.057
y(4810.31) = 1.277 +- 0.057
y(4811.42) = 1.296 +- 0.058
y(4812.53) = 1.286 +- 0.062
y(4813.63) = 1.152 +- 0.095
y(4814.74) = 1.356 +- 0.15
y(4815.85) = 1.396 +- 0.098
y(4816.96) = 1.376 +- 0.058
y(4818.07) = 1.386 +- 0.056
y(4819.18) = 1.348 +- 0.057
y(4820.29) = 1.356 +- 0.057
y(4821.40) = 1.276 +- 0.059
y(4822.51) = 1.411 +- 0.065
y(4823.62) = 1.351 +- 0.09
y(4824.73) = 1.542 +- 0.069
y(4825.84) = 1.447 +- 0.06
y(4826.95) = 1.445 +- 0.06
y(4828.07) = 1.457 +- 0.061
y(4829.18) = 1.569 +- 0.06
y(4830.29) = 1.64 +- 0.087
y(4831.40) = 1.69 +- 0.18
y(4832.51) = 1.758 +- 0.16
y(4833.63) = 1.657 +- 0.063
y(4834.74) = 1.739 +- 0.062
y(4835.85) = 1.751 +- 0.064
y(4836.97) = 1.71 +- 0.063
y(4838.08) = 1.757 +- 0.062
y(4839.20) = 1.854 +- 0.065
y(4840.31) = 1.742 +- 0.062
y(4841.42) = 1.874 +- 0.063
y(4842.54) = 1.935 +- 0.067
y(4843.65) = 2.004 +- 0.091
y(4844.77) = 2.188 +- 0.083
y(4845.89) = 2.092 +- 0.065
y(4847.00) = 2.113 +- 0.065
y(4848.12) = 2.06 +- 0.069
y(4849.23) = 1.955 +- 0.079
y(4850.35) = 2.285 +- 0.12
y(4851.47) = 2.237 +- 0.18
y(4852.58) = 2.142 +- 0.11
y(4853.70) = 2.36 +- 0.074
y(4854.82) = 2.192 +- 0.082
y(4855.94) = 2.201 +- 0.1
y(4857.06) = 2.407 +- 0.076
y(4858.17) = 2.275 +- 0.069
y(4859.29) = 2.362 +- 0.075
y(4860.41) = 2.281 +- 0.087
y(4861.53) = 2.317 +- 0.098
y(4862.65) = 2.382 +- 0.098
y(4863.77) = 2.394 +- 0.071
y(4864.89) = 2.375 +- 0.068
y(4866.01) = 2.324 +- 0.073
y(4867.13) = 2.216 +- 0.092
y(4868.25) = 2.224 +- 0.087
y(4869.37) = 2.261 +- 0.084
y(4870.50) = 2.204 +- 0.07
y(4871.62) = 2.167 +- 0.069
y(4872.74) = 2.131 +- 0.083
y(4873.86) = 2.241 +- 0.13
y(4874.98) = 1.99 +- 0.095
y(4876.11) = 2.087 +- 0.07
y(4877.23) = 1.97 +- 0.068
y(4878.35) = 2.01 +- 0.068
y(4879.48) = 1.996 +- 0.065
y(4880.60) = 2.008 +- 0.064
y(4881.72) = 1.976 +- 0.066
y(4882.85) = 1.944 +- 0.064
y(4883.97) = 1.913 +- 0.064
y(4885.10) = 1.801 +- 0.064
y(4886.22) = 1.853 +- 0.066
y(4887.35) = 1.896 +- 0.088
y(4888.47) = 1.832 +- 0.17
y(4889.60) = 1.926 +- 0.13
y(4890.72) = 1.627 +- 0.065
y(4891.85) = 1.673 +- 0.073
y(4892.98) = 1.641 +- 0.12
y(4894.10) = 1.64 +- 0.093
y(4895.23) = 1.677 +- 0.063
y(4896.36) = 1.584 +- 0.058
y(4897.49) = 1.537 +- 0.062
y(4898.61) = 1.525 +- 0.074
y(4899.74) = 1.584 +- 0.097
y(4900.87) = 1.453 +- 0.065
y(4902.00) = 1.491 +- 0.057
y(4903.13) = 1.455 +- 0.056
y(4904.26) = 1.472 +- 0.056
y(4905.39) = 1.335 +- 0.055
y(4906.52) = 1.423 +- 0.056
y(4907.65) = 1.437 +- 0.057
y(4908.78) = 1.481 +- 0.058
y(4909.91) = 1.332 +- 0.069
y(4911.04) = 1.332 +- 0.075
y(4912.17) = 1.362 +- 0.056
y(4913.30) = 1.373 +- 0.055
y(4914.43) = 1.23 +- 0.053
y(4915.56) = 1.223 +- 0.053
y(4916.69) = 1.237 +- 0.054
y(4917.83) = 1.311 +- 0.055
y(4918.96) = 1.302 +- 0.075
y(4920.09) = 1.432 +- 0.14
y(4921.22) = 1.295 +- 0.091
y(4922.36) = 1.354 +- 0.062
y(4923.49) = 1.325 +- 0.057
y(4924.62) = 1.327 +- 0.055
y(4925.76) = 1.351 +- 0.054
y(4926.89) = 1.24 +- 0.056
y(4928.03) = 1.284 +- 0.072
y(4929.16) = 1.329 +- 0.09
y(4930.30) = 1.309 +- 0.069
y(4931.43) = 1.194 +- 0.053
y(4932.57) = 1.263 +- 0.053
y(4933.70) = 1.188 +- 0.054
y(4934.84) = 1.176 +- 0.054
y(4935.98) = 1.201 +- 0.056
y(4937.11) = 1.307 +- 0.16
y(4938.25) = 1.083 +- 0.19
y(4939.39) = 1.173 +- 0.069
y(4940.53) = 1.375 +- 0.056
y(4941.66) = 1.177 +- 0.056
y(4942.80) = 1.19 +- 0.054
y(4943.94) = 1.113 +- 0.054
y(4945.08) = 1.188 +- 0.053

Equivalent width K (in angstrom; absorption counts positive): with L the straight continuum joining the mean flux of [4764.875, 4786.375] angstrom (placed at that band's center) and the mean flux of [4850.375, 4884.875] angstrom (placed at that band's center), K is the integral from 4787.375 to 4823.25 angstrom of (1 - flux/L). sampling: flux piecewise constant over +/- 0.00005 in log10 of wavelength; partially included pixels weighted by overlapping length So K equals 5.03 angstrom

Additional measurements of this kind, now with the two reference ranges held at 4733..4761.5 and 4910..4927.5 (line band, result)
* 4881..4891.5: -5.0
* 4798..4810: -0.5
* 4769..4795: 0.4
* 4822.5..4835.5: -4.4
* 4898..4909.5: -1.6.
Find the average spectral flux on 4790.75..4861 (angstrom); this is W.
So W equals 1.6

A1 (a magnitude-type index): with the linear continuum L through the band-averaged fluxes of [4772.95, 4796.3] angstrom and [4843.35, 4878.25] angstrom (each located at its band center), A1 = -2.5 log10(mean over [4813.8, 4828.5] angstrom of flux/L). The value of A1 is 0.17 mag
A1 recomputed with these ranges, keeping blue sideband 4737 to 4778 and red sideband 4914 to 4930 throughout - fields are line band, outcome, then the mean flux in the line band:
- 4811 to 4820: -0.17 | 1.33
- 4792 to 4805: -0.05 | 1.15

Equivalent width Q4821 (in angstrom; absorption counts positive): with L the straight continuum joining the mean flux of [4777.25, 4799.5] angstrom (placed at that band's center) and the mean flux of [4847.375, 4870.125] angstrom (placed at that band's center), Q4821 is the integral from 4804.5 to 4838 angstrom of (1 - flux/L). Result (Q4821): 4.50 angstrom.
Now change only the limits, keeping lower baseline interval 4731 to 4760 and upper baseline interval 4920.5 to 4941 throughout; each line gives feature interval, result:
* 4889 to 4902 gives -4.2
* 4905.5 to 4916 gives -1.0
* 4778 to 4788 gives 0.1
